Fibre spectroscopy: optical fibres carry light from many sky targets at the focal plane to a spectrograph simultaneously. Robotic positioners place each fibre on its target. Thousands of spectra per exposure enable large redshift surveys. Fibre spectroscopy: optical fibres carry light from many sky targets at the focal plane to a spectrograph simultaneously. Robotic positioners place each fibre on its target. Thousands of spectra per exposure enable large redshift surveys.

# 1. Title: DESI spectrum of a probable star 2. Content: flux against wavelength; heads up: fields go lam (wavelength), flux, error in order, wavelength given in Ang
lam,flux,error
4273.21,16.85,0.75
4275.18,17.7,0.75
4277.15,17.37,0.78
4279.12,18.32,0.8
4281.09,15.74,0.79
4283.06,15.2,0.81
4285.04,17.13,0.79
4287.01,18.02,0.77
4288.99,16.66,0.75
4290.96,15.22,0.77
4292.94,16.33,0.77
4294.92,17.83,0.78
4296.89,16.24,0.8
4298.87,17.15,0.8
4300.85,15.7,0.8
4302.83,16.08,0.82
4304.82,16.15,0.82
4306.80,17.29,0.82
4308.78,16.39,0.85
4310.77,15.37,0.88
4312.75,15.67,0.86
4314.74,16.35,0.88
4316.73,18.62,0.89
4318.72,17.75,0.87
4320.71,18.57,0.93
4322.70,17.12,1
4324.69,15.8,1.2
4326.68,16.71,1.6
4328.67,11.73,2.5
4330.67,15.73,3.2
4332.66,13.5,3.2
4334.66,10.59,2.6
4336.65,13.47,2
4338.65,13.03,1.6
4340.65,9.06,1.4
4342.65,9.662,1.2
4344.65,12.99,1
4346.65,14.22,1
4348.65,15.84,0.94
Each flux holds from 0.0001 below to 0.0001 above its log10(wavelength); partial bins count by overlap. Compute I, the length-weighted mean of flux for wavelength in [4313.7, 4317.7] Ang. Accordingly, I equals 17.4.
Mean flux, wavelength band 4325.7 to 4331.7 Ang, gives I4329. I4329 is 14.7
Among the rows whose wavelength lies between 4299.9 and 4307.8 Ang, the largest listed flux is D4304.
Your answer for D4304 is 17.29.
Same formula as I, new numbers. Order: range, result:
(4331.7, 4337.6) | 12.5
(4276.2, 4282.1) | 17.1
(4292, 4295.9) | 17.1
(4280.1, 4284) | 15.5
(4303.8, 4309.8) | 16.6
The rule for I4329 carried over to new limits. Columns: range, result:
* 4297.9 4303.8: 16.3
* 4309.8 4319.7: 16.8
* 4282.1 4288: 16.8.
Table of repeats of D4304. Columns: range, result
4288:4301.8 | 17.83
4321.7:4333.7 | 17.12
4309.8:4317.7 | 18.62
